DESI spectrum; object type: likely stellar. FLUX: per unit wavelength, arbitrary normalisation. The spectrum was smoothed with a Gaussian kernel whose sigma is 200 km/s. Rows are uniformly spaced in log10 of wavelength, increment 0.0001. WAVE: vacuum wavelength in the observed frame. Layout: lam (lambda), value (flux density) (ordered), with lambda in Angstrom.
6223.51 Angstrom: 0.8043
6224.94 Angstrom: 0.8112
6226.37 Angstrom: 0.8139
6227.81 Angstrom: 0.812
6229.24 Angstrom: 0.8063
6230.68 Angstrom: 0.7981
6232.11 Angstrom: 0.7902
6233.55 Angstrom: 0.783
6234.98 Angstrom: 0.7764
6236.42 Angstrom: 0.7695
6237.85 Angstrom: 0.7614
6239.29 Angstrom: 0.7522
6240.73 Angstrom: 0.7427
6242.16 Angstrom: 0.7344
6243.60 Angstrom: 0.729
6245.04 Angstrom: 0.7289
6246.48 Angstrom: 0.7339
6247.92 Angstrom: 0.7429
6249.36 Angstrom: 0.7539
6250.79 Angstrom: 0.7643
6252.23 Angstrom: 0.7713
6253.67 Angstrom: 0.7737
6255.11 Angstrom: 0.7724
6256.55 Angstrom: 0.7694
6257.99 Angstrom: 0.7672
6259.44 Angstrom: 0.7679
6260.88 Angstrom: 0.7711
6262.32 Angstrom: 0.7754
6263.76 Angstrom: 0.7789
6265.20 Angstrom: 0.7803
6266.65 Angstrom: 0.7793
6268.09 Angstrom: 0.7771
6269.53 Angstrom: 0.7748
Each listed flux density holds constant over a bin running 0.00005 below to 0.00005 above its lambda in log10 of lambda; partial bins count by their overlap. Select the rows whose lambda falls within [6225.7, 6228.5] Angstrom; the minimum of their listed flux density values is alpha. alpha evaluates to 0.812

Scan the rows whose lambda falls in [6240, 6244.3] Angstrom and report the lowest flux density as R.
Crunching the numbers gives 0.729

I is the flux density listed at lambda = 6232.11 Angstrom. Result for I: 0.7902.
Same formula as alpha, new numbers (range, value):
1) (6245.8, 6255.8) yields 0.7339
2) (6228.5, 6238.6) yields 0.7614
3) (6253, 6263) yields 0.7672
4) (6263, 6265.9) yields 0.7789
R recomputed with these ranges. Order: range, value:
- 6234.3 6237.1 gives 0.7695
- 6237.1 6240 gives 0.7522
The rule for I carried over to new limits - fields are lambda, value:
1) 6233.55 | 0.783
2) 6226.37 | 0.8139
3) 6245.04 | 0.7289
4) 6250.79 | 0.7643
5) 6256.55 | 0.7694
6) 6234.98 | 0.7764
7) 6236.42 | 0.7695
